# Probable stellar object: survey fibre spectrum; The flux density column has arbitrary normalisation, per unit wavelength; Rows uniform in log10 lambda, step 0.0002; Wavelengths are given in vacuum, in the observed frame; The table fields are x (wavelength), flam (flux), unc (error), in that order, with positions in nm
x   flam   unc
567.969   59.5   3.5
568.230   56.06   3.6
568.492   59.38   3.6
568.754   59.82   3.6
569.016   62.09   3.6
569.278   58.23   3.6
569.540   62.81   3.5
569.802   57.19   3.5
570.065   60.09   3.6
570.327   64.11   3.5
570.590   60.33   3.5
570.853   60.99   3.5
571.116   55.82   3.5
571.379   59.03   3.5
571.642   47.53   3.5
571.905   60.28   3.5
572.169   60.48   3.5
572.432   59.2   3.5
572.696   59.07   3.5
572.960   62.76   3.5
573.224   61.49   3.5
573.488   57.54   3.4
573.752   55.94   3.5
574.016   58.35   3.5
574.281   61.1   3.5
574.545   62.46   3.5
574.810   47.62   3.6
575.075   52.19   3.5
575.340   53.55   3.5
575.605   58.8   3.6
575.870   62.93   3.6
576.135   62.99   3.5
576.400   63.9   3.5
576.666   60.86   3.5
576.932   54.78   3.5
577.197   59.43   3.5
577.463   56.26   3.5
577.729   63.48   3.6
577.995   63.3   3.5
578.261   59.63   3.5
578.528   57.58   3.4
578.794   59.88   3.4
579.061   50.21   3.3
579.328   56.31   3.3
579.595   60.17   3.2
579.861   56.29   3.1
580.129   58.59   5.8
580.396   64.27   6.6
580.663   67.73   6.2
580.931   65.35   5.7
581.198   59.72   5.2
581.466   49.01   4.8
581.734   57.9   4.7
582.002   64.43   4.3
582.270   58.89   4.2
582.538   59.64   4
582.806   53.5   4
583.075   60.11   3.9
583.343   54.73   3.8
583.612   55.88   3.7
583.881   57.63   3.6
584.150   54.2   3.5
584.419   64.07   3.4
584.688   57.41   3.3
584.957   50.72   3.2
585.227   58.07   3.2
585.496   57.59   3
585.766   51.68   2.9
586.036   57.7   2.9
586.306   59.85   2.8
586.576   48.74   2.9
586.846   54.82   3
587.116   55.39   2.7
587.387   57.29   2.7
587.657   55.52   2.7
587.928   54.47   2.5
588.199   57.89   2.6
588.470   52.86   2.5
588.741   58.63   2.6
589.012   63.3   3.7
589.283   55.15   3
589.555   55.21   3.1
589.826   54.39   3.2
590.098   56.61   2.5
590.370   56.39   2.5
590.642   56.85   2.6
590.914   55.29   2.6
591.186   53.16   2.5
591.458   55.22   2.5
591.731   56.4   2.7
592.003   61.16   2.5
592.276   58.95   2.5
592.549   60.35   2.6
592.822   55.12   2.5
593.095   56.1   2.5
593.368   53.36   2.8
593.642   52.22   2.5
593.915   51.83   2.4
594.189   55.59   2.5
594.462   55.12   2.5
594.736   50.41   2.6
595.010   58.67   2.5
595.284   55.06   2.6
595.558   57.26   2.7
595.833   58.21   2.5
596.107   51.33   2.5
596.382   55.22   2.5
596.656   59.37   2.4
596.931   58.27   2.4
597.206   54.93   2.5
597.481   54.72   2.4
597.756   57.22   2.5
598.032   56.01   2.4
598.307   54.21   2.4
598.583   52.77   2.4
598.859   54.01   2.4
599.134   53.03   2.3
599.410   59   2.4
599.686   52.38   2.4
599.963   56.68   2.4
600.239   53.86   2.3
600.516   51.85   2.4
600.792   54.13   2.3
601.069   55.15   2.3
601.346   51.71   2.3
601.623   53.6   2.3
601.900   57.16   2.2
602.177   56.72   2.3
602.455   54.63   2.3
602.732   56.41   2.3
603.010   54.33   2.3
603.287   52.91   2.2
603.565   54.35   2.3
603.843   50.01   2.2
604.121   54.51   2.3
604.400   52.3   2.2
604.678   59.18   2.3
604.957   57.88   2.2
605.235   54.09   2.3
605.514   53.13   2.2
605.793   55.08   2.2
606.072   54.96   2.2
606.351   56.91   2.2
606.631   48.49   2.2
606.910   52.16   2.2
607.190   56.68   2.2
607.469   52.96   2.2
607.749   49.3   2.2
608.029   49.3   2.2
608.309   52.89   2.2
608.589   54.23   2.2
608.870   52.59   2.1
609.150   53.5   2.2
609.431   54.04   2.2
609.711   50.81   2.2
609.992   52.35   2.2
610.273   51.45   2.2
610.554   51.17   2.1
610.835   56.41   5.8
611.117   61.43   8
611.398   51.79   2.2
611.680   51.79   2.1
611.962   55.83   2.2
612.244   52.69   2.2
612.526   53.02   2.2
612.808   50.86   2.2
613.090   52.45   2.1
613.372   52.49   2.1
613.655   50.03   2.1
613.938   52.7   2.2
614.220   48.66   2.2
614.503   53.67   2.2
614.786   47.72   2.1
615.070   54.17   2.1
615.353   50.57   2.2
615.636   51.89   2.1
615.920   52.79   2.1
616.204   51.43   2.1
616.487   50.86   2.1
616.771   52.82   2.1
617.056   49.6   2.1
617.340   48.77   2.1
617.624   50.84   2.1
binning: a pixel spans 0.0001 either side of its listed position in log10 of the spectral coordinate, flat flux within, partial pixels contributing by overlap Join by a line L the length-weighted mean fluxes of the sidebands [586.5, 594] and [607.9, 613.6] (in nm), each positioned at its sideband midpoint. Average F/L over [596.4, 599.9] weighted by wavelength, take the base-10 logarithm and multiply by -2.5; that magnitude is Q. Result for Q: -0.01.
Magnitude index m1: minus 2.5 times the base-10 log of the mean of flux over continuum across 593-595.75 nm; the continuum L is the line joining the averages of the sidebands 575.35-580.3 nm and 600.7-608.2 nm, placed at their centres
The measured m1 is 0.03 mag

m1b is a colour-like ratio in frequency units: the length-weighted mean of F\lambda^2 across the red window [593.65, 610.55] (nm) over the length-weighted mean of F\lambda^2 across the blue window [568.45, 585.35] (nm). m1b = 1.01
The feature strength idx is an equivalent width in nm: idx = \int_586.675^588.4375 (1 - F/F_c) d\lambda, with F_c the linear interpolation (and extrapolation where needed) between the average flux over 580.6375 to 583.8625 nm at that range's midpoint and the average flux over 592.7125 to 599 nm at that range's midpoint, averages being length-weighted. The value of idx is 0.05 nm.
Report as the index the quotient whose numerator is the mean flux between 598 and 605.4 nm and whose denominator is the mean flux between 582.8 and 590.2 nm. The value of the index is 1.0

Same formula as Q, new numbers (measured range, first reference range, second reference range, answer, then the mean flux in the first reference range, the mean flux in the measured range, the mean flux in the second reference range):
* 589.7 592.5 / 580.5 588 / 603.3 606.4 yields 0.00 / 57.3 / 56.6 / 54.6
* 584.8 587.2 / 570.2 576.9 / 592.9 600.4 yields 0.03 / 58.7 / 55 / 55.1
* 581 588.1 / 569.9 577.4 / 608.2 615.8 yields 0.01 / 58.7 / 56.6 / 52.6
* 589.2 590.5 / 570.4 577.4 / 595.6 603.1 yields 0.02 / 58.5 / 55.5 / 55.1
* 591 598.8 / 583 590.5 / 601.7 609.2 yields -0.01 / 56.3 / 55.6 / 54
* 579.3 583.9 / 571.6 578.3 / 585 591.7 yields -0.03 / 58.8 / 59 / 55.9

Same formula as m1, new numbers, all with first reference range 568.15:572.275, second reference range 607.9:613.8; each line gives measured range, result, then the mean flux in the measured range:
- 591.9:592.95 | -0.06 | 58.8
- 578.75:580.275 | 0.02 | 56.8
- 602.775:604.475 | 0.01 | 53.3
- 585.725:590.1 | 0.01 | 55.9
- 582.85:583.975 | 0.01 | 56.8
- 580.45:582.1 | -0.06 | 60.8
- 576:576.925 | -0.06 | 61.5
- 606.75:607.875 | 0.01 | 52.8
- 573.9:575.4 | 0.05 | 55.9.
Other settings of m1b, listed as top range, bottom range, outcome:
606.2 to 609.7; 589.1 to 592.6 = 0.99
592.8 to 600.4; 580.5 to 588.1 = 1.00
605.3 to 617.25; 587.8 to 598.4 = 1.00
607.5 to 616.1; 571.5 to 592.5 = 1.00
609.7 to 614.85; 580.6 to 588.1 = 1.01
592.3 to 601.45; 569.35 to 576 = 1.02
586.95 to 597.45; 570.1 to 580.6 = 1.01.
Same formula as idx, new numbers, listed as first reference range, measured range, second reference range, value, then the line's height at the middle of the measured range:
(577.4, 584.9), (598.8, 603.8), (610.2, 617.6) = 0.021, 54.7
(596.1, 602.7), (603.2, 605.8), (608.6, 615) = -0.014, 54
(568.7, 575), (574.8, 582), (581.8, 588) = -0.146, 57.8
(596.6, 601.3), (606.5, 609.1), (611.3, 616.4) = 0.051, 53.2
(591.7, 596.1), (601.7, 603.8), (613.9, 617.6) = -0.038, 53.9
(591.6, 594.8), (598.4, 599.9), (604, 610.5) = 0.009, 54.7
